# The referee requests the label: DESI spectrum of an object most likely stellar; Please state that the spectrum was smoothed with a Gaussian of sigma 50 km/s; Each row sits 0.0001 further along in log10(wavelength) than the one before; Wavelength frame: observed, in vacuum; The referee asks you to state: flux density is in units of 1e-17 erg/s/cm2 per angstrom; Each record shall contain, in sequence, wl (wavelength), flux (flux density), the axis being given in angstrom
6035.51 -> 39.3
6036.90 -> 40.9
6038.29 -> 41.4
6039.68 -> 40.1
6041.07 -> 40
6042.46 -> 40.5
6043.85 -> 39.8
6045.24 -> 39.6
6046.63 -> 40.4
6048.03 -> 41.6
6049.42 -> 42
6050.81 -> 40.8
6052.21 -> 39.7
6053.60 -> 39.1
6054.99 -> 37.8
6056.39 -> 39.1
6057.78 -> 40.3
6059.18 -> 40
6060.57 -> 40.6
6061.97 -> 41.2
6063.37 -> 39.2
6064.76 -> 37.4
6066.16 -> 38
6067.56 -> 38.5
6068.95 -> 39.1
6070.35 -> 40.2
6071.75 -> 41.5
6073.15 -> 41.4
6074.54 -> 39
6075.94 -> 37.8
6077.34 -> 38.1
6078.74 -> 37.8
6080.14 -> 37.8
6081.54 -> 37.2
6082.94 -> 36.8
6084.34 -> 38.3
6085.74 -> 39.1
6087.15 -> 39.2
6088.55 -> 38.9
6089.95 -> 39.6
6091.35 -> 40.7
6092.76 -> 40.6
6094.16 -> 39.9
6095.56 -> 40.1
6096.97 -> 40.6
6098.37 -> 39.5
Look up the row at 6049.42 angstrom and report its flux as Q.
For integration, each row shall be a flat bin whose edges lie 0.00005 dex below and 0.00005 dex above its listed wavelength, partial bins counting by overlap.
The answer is 42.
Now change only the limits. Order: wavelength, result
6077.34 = 38.1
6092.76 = 40.6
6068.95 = 39.1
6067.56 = 38.5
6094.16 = 39.9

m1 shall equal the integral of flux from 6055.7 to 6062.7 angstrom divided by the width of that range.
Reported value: 40.2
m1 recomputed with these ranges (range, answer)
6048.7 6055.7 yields 39.9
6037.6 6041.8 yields 40.5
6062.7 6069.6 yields 38.5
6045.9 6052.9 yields 40.9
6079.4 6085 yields 37.5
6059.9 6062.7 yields 40.8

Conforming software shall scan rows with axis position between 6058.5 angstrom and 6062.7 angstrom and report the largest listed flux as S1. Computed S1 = 41.2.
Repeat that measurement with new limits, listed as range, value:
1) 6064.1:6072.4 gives 41.5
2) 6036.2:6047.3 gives 41.4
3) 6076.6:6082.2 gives 38.1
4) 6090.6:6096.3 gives 40.7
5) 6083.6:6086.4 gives 39.1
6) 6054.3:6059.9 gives 40.3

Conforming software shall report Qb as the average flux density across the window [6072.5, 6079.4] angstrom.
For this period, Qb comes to 38.8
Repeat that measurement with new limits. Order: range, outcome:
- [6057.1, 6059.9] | 40.2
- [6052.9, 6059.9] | 39.3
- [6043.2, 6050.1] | 40.7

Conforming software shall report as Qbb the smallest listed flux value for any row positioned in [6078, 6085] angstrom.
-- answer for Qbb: 36.8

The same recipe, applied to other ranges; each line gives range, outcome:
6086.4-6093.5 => 38.9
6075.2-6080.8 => 37.8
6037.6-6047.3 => 39.6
